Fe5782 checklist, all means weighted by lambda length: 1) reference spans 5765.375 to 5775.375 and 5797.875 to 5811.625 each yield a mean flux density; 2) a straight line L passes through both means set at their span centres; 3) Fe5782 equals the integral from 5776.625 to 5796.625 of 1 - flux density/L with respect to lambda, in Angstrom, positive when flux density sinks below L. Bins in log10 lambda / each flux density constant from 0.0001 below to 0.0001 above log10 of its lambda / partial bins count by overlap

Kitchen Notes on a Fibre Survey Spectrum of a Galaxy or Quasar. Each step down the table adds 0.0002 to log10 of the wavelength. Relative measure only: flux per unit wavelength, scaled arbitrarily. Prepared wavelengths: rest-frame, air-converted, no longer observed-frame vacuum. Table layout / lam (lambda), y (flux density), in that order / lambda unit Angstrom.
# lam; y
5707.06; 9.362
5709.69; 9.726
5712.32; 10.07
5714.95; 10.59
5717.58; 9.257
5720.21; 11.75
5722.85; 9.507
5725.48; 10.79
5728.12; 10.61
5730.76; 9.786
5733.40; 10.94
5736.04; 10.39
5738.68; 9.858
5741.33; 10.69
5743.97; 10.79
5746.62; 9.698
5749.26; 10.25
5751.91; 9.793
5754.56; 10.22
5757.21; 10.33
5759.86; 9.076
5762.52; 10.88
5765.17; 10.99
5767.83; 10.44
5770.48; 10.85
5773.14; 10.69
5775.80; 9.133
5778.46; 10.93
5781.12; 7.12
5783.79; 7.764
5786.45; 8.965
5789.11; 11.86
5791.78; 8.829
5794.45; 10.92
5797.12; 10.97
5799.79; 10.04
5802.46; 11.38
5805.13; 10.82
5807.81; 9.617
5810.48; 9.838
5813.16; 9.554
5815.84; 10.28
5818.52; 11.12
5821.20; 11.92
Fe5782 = 1.8 Angstrom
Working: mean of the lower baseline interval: 10.6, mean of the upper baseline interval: 10.4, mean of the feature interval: 9.54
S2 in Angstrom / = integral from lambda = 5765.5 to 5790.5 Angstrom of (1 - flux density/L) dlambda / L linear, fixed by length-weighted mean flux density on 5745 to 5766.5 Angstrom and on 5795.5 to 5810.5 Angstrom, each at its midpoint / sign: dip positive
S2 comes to 1.3 Angstrom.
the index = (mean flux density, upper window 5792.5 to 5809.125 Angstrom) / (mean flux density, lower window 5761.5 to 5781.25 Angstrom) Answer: 1.02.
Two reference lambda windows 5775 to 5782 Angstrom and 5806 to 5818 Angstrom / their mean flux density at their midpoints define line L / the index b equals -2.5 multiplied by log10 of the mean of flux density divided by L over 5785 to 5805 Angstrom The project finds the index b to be -0.09 mag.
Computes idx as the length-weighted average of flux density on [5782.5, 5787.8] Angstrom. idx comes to 8.4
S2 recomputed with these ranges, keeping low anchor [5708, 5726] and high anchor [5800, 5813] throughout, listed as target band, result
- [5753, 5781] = 0.13 Angstrom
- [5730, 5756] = -0.05 Angstrom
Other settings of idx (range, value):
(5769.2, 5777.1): 10.2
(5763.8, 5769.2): 10.7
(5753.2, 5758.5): 10.3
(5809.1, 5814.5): 9.7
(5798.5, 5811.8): 10.3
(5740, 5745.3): 10.7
